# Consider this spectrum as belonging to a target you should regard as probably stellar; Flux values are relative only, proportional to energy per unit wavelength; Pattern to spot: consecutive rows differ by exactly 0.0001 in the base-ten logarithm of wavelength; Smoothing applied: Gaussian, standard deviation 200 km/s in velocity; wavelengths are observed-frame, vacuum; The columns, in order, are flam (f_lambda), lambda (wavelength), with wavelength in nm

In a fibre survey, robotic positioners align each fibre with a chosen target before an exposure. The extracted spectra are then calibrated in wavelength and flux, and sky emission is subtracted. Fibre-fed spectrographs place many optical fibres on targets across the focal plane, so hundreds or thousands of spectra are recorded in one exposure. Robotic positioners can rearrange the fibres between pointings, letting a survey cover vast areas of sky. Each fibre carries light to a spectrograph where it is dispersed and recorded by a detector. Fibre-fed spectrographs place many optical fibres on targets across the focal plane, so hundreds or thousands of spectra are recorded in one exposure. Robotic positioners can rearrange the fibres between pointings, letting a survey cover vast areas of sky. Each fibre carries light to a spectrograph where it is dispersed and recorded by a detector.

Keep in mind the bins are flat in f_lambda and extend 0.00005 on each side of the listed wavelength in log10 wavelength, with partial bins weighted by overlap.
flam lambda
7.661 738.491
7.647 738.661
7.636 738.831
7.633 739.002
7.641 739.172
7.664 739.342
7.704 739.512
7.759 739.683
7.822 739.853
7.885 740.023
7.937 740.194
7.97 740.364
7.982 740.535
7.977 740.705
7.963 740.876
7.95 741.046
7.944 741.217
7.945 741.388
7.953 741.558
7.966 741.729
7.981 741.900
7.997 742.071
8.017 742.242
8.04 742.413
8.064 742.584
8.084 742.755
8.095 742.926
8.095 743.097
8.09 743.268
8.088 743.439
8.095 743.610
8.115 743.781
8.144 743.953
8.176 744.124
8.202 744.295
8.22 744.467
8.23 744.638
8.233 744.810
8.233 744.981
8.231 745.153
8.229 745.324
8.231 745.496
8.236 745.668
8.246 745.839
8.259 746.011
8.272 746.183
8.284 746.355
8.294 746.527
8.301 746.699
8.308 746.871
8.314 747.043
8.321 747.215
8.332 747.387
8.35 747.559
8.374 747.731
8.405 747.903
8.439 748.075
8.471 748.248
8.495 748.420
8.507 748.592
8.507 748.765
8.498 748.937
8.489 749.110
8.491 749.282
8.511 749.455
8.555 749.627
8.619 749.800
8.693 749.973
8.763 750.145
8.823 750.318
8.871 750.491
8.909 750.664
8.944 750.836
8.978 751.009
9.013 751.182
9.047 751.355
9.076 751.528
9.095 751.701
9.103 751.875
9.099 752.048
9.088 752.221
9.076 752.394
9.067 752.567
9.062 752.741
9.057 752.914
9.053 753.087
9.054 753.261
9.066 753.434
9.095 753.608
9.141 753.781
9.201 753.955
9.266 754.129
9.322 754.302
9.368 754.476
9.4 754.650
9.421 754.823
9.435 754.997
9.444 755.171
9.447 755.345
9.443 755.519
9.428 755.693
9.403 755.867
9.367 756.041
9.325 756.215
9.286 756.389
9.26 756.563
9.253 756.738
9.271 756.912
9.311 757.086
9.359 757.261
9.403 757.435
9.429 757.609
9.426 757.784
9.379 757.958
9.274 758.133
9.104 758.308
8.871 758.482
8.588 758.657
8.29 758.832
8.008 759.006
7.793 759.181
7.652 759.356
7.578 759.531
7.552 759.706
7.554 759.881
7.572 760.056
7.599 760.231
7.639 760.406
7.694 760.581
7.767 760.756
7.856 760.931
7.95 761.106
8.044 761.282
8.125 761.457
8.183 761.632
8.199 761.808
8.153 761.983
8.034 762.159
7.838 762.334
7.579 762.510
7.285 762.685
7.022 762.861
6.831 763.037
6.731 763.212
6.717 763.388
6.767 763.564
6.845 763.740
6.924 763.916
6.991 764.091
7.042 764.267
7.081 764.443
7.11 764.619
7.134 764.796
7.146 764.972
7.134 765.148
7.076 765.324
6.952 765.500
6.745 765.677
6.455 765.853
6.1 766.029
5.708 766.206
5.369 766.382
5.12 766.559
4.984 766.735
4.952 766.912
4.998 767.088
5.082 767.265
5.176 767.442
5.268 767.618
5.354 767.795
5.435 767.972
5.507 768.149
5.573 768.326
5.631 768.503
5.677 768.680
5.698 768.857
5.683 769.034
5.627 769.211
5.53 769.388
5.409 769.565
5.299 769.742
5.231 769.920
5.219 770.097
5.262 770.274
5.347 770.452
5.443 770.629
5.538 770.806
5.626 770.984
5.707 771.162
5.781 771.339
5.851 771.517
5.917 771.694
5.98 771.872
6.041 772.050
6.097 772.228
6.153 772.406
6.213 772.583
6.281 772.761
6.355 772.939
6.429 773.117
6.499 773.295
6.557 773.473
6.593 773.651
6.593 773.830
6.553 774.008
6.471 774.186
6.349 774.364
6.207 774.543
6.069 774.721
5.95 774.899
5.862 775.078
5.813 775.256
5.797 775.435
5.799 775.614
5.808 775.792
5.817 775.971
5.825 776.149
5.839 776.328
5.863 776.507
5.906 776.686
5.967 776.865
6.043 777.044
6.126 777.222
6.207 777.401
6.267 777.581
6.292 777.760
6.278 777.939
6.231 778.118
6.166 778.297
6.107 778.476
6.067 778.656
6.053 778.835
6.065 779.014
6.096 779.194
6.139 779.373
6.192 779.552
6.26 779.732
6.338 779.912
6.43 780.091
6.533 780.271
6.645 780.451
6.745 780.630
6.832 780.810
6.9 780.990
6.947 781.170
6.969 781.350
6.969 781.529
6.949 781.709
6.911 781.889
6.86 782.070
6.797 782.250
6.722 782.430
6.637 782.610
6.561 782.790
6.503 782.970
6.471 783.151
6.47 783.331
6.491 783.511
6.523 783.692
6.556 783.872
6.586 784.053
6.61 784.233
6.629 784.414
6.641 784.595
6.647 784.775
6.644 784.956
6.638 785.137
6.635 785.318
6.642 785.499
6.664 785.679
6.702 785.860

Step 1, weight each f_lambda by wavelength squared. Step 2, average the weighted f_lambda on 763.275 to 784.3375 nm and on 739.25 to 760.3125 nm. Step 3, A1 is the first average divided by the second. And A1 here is 0.8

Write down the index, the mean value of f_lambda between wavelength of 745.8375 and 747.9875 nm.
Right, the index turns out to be 8.31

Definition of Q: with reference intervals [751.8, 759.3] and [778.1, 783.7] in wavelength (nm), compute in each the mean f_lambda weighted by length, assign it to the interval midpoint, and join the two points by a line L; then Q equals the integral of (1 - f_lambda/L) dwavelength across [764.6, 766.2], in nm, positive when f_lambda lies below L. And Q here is 0.26 nm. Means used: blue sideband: 9.15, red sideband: 6.52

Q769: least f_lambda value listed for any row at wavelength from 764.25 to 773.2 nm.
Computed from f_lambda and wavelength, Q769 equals 4.952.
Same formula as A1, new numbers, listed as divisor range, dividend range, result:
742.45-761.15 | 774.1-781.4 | 0.77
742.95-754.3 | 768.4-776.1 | 0.73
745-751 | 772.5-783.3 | 0.81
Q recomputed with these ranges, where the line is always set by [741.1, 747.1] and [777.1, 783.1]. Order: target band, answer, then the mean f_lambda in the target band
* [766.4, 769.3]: 0.69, 5.36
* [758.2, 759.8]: -0.15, 8.17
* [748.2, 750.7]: -0.23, 8.61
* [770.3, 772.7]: 0.37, 5.81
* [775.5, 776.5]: 0.13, 5.82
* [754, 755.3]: -0.29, 9.38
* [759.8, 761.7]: -0.11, 7.82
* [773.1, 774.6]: 0.06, 6.48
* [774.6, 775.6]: 0.12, 5.9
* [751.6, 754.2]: -0.46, 9.1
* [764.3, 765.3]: 0.01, 7.11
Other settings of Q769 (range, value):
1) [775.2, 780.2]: 5.797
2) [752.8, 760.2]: 7.552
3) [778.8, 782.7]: 6.053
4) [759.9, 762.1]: 7.572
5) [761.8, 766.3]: 5.708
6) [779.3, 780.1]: 6.139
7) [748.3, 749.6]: 8.489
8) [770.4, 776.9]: 5.347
